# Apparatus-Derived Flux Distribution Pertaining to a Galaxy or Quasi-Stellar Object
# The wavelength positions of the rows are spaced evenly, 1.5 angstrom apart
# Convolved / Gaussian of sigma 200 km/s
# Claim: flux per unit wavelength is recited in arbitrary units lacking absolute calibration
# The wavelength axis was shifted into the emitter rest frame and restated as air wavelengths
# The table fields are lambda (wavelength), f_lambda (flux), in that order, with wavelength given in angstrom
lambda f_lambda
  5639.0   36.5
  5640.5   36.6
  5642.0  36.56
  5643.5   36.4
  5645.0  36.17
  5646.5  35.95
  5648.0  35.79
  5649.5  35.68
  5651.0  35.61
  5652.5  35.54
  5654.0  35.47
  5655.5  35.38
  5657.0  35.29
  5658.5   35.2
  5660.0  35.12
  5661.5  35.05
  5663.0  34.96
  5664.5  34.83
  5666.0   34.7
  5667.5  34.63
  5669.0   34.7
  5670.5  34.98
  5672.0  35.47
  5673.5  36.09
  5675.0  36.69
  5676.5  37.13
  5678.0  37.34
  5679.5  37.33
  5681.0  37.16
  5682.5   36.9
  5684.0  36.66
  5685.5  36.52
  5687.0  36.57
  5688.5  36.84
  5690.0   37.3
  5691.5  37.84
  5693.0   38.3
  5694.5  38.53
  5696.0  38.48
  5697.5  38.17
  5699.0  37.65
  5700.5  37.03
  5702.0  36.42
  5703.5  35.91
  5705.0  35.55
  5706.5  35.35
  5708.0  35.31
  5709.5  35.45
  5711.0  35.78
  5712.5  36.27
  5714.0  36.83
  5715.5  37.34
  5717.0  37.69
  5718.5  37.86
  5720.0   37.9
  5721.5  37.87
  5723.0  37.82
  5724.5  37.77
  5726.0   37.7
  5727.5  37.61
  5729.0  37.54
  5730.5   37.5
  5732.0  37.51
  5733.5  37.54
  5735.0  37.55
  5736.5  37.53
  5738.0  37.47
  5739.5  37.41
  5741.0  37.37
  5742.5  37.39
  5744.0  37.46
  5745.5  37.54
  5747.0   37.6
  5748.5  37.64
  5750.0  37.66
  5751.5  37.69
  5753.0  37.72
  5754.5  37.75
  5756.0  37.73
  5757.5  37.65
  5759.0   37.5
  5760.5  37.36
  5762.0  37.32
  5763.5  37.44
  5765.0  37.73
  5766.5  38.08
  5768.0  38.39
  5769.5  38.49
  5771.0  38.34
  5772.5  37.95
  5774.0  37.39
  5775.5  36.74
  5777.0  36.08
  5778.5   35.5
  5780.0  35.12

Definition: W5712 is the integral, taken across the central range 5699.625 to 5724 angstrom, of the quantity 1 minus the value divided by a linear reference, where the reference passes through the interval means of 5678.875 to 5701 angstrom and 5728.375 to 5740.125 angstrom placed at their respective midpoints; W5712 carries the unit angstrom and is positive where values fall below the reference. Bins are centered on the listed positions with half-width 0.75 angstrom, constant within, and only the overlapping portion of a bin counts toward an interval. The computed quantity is 0.5 angstrom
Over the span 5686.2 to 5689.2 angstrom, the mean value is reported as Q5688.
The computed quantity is 36.7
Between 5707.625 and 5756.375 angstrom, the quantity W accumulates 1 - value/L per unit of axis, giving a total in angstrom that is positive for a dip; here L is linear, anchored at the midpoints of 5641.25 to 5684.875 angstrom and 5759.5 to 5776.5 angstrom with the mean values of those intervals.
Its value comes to -0.4 angstrom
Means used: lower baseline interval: 35.8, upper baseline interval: 37.7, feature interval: 37.4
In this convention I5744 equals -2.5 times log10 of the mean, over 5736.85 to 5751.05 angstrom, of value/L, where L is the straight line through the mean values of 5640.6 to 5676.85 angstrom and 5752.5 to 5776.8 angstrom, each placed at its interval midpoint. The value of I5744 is -0.007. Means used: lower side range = 35.6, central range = 37.5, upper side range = 37.7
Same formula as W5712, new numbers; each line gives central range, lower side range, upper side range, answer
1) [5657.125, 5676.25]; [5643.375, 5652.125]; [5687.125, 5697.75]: 0.8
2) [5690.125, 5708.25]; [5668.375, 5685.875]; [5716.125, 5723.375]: 0.0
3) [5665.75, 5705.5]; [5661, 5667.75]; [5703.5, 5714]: -1.7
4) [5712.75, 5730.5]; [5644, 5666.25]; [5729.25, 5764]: -0.3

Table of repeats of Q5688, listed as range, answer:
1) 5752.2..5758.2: 37.7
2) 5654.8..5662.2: 35.2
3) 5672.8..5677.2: 36.6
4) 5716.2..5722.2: 37.8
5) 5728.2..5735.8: 37.5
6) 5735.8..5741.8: 37.4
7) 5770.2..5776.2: 37.6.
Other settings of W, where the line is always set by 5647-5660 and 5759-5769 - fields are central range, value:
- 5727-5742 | -0.2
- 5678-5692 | -0.3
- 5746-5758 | -0.1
